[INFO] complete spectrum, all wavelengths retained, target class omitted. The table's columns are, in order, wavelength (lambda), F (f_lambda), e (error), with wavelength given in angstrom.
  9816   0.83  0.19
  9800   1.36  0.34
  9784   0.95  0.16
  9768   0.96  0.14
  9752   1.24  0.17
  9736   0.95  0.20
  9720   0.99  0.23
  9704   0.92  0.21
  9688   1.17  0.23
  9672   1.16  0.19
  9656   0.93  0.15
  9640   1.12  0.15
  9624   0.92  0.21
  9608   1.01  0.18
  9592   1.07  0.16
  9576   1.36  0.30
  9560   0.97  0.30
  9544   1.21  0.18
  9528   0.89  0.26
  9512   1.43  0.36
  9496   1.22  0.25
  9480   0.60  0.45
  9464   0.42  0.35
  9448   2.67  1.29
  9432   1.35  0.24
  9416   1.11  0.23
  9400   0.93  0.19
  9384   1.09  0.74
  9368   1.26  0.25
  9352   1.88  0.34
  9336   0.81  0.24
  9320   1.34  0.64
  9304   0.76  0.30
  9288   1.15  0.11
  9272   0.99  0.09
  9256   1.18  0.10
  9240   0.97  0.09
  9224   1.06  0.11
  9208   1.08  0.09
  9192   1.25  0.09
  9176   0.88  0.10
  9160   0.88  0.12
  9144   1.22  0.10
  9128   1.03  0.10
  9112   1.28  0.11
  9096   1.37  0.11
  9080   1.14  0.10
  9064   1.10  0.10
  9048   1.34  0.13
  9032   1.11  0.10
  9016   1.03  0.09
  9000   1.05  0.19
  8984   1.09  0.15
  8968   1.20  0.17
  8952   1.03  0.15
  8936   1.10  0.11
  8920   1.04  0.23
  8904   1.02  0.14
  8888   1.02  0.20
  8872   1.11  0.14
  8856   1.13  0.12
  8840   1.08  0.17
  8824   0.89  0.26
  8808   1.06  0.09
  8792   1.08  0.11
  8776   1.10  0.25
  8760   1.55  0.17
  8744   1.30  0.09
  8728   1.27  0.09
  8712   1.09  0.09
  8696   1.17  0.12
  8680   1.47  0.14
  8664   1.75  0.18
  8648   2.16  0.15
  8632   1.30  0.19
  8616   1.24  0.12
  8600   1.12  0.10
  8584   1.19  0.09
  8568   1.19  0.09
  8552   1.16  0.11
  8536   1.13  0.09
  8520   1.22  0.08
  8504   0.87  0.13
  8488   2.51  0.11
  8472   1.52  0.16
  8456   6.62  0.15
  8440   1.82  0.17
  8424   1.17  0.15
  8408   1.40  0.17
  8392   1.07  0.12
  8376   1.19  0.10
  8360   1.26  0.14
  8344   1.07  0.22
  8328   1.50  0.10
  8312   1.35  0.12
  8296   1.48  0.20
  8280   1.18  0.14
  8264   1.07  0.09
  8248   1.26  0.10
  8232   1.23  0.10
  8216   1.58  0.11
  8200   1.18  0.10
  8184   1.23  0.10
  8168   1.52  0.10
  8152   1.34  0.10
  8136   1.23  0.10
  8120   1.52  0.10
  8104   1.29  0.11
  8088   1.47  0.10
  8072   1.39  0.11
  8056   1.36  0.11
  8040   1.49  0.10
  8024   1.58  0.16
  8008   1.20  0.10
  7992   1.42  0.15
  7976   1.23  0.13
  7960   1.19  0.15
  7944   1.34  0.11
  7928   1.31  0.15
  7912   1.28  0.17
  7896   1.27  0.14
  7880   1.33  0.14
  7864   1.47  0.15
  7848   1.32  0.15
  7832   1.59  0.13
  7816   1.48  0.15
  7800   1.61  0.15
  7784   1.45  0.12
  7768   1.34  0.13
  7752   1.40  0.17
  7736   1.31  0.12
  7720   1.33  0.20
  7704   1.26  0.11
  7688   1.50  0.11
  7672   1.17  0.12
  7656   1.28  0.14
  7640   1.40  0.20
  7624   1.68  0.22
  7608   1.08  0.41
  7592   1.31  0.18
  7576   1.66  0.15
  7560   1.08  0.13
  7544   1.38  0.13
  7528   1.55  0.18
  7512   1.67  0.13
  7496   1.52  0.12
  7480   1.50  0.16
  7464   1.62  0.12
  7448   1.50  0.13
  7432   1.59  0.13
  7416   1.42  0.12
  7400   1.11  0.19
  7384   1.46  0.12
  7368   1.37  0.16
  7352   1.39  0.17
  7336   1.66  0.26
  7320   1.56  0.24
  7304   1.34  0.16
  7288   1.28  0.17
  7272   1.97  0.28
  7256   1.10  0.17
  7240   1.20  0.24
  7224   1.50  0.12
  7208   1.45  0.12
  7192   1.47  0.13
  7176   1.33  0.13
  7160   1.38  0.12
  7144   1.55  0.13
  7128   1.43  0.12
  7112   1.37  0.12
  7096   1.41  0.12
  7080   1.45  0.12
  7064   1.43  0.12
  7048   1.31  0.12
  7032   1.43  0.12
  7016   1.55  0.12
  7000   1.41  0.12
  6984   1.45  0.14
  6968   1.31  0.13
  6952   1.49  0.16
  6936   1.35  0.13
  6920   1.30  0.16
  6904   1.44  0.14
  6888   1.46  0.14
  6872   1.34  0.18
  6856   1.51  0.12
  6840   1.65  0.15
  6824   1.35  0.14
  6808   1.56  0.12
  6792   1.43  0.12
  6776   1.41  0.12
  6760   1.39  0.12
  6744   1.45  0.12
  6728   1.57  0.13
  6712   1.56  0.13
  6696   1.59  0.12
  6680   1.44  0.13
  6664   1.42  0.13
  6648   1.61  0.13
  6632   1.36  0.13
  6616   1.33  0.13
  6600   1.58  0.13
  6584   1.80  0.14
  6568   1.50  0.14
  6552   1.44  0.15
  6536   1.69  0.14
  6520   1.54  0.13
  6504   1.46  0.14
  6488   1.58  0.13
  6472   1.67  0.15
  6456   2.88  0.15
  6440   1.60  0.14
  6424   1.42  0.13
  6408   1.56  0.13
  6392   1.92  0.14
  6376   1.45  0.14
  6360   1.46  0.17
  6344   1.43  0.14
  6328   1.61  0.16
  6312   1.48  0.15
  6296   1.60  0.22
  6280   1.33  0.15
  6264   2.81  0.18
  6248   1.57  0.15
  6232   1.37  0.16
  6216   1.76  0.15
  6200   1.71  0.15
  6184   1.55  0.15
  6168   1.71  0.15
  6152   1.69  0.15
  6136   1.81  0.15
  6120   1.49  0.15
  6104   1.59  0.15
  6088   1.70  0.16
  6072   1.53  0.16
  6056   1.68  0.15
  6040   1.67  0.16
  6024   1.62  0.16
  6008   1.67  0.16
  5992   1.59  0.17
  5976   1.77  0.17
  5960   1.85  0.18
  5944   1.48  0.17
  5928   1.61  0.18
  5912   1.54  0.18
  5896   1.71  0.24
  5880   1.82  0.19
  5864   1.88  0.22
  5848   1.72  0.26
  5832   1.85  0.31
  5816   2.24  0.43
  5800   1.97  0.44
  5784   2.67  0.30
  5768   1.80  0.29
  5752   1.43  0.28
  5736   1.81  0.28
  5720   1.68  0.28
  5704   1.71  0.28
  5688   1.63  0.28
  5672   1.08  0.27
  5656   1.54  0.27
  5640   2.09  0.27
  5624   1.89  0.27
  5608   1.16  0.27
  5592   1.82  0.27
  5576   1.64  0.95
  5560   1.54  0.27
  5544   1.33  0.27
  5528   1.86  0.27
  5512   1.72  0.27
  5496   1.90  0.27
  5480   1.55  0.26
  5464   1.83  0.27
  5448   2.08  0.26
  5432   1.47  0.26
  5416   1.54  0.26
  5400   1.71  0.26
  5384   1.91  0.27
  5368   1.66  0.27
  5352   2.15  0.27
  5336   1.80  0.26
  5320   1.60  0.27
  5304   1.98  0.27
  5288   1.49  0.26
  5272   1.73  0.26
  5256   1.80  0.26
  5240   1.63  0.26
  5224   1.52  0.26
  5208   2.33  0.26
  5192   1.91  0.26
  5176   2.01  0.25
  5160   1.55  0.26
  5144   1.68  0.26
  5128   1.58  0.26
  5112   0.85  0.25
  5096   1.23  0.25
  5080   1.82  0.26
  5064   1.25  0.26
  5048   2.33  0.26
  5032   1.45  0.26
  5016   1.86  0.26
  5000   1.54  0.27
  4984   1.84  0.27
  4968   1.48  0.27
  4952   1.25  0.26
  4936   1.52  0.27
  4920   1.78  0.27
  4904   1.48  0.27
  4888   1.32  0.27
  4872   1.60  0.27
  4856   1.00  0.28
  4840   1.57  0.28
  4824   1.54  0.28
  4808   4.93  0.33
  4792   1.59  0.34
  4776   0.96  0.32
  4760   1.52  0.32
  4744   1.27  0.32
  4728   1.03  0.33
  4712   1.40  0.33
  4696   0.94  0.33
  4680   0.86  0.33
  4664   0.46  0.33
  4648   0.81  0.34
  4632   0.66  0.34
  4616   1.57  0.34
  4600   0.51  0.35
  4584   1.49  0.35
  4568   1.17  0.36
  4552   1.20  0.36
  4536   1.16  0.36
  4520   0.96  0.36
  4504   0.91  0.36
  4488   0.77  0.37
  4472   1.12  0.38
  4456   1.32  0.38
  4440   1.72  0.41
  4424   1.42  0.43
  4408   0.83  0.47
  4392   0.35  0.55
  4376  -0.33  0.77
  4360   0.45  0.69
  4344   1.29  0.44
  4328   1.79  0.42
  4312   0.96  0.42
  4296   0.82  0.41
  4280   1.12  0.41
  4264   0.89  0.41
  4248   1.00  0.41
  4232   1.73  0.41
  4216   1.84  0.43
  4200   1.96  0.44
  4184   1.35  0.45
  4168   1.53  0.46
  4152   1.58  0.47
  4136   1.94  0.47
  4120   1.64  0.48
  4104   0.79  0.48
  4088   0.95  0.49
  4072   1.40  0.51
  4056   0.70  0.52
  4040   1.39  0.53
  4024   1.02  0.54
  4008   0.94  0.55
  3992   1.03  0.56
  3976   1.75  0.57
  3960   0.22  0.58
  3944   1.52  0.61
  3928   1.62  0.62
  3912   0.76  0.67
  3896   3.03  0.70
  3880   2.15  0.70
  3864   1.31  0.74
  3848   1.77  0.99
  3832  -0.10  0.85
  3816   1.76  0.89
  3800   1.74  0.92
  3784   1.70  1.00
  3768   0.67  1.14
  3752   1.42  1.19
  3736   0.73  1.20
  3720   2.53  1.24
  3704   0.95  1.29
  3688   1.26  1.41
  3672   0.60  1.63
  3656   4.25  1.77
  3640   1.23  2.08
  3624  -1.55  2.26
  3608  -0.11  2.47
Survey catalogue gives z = 0.29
